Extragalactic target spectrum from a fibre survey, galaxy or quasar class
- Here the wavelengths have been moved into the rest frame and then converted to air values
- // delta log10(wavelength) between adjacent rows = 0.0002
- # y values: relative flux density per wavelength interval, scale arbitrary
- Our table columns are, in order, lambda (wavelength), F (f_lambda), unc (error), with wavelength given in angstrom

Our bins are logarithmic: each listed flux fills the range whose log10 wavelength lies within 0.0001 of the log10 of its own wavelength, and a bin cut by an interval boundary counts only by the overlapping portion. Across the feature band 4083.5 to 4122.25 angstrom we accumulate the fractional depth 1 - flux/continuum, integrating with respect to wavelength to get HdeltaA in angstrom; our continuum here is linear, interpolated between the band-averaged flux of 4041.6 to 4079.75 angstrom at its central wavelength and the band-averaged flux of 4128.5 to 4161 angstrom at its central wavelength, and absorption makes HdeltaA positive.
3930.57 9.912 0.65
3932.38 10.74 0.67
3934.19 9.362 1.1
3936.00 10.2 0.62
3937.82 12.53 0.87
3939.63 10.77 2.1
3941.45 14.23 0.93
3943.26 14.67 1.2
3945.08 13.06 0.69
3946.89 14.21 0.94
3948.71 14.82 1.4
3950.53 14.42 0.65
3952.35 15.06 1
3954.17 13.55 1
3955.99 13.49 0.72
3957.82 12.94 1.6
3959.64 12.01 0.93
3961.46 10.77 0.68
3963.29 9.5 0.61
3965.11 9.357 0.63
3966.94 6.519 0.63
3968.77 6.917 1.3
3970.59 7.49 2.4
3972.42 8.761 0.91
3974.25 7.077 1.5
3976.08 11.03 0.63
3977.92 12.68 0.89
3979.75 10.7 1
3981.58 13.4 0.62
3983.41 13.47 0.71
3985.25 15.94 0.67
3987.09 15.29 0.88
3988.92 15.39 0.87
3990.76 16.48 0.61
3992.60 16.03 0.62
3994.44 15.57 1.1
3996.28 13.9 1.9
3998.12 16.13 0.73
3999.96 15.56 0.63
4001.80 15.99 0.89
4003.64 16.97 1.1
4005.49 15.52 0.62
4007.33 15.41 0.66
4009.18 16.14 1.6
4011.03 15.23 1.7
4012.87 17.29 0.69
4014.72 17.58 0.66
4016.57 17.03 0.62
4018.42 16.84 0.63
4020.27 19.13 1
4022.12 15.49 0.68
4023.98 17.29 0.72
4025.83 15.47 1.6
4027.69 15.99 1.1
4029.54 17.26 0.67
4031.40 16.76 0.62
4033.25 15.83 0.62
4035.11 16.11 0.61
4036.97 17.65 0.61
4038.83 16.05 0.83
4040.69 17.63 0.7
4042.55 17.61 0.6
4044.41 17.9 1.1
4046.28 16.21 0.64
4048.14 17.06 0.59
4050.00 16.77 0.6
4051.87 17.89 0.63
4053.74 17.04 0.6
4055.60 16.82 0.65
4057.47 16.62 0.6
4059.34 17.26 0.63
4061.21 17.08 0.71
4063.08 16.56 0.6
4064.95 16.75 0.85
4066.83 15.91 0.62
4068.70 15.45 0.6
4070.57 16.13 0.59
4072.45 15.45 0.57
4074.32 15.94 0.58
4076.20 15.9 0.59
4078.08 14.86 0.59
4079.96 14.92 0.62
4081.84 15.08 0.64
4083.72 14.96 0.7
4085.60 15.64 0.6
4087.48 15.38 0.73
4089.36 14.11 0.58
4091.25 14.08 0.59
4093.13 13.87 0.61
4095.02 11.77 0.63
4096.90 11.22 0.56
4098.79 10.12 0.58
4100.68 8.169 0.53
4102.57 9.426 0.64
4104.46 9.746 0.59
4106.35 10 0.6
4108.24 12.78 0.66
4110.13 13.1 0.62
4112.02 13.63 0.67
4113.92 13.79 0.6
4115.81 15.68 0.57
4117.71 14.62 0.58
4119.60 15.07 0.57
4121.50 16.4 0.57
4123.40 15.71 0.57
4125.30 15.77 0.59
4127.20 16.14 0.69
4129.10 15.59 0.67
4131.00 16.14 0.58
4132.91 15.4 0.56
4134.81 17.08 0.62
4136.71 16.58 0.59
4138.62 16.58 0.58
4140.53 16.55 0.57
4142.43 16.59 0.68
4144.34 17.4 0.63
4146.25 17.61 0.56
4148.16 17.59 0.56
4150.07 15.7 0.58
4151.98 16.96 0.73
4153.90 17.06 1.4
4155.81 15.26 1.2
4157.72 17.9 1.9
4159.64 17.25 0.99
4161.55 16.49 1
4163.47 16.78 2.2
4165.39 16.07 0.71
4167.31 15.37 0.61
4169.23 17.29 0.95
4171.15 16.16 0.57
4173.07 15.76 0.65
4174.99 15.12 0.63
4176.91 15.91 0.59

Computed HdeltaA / 8.5 angstrom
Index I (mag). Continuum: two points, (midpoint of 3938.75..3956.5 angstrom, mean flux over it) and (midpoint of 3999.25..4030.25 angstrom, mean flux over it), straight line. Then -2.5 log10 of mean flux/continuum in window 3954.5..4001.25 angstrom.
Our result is 0.22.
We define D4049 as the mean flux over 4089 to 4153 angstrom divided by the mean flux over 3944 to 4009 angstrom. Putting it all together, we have 1.11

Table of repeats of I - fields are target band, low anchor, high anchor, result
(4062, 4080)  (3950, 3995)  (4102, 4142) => -0.15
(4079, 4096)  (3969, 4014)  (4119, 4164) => 0.08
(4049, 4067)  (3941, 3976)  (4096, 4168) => -0.25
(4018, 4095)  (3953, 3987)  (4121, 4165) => -0.18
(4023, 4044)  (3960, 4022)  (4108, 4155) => -0.17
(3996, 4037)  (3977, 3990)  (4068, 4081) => -0.14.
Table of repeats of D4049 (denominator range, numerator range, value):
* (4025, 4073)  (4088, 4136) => 0.82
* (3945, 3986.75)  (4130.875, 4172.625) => 1.43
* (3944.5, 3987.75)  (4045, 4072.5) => 1.42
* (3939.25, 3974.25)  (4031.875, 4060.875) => 1.46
